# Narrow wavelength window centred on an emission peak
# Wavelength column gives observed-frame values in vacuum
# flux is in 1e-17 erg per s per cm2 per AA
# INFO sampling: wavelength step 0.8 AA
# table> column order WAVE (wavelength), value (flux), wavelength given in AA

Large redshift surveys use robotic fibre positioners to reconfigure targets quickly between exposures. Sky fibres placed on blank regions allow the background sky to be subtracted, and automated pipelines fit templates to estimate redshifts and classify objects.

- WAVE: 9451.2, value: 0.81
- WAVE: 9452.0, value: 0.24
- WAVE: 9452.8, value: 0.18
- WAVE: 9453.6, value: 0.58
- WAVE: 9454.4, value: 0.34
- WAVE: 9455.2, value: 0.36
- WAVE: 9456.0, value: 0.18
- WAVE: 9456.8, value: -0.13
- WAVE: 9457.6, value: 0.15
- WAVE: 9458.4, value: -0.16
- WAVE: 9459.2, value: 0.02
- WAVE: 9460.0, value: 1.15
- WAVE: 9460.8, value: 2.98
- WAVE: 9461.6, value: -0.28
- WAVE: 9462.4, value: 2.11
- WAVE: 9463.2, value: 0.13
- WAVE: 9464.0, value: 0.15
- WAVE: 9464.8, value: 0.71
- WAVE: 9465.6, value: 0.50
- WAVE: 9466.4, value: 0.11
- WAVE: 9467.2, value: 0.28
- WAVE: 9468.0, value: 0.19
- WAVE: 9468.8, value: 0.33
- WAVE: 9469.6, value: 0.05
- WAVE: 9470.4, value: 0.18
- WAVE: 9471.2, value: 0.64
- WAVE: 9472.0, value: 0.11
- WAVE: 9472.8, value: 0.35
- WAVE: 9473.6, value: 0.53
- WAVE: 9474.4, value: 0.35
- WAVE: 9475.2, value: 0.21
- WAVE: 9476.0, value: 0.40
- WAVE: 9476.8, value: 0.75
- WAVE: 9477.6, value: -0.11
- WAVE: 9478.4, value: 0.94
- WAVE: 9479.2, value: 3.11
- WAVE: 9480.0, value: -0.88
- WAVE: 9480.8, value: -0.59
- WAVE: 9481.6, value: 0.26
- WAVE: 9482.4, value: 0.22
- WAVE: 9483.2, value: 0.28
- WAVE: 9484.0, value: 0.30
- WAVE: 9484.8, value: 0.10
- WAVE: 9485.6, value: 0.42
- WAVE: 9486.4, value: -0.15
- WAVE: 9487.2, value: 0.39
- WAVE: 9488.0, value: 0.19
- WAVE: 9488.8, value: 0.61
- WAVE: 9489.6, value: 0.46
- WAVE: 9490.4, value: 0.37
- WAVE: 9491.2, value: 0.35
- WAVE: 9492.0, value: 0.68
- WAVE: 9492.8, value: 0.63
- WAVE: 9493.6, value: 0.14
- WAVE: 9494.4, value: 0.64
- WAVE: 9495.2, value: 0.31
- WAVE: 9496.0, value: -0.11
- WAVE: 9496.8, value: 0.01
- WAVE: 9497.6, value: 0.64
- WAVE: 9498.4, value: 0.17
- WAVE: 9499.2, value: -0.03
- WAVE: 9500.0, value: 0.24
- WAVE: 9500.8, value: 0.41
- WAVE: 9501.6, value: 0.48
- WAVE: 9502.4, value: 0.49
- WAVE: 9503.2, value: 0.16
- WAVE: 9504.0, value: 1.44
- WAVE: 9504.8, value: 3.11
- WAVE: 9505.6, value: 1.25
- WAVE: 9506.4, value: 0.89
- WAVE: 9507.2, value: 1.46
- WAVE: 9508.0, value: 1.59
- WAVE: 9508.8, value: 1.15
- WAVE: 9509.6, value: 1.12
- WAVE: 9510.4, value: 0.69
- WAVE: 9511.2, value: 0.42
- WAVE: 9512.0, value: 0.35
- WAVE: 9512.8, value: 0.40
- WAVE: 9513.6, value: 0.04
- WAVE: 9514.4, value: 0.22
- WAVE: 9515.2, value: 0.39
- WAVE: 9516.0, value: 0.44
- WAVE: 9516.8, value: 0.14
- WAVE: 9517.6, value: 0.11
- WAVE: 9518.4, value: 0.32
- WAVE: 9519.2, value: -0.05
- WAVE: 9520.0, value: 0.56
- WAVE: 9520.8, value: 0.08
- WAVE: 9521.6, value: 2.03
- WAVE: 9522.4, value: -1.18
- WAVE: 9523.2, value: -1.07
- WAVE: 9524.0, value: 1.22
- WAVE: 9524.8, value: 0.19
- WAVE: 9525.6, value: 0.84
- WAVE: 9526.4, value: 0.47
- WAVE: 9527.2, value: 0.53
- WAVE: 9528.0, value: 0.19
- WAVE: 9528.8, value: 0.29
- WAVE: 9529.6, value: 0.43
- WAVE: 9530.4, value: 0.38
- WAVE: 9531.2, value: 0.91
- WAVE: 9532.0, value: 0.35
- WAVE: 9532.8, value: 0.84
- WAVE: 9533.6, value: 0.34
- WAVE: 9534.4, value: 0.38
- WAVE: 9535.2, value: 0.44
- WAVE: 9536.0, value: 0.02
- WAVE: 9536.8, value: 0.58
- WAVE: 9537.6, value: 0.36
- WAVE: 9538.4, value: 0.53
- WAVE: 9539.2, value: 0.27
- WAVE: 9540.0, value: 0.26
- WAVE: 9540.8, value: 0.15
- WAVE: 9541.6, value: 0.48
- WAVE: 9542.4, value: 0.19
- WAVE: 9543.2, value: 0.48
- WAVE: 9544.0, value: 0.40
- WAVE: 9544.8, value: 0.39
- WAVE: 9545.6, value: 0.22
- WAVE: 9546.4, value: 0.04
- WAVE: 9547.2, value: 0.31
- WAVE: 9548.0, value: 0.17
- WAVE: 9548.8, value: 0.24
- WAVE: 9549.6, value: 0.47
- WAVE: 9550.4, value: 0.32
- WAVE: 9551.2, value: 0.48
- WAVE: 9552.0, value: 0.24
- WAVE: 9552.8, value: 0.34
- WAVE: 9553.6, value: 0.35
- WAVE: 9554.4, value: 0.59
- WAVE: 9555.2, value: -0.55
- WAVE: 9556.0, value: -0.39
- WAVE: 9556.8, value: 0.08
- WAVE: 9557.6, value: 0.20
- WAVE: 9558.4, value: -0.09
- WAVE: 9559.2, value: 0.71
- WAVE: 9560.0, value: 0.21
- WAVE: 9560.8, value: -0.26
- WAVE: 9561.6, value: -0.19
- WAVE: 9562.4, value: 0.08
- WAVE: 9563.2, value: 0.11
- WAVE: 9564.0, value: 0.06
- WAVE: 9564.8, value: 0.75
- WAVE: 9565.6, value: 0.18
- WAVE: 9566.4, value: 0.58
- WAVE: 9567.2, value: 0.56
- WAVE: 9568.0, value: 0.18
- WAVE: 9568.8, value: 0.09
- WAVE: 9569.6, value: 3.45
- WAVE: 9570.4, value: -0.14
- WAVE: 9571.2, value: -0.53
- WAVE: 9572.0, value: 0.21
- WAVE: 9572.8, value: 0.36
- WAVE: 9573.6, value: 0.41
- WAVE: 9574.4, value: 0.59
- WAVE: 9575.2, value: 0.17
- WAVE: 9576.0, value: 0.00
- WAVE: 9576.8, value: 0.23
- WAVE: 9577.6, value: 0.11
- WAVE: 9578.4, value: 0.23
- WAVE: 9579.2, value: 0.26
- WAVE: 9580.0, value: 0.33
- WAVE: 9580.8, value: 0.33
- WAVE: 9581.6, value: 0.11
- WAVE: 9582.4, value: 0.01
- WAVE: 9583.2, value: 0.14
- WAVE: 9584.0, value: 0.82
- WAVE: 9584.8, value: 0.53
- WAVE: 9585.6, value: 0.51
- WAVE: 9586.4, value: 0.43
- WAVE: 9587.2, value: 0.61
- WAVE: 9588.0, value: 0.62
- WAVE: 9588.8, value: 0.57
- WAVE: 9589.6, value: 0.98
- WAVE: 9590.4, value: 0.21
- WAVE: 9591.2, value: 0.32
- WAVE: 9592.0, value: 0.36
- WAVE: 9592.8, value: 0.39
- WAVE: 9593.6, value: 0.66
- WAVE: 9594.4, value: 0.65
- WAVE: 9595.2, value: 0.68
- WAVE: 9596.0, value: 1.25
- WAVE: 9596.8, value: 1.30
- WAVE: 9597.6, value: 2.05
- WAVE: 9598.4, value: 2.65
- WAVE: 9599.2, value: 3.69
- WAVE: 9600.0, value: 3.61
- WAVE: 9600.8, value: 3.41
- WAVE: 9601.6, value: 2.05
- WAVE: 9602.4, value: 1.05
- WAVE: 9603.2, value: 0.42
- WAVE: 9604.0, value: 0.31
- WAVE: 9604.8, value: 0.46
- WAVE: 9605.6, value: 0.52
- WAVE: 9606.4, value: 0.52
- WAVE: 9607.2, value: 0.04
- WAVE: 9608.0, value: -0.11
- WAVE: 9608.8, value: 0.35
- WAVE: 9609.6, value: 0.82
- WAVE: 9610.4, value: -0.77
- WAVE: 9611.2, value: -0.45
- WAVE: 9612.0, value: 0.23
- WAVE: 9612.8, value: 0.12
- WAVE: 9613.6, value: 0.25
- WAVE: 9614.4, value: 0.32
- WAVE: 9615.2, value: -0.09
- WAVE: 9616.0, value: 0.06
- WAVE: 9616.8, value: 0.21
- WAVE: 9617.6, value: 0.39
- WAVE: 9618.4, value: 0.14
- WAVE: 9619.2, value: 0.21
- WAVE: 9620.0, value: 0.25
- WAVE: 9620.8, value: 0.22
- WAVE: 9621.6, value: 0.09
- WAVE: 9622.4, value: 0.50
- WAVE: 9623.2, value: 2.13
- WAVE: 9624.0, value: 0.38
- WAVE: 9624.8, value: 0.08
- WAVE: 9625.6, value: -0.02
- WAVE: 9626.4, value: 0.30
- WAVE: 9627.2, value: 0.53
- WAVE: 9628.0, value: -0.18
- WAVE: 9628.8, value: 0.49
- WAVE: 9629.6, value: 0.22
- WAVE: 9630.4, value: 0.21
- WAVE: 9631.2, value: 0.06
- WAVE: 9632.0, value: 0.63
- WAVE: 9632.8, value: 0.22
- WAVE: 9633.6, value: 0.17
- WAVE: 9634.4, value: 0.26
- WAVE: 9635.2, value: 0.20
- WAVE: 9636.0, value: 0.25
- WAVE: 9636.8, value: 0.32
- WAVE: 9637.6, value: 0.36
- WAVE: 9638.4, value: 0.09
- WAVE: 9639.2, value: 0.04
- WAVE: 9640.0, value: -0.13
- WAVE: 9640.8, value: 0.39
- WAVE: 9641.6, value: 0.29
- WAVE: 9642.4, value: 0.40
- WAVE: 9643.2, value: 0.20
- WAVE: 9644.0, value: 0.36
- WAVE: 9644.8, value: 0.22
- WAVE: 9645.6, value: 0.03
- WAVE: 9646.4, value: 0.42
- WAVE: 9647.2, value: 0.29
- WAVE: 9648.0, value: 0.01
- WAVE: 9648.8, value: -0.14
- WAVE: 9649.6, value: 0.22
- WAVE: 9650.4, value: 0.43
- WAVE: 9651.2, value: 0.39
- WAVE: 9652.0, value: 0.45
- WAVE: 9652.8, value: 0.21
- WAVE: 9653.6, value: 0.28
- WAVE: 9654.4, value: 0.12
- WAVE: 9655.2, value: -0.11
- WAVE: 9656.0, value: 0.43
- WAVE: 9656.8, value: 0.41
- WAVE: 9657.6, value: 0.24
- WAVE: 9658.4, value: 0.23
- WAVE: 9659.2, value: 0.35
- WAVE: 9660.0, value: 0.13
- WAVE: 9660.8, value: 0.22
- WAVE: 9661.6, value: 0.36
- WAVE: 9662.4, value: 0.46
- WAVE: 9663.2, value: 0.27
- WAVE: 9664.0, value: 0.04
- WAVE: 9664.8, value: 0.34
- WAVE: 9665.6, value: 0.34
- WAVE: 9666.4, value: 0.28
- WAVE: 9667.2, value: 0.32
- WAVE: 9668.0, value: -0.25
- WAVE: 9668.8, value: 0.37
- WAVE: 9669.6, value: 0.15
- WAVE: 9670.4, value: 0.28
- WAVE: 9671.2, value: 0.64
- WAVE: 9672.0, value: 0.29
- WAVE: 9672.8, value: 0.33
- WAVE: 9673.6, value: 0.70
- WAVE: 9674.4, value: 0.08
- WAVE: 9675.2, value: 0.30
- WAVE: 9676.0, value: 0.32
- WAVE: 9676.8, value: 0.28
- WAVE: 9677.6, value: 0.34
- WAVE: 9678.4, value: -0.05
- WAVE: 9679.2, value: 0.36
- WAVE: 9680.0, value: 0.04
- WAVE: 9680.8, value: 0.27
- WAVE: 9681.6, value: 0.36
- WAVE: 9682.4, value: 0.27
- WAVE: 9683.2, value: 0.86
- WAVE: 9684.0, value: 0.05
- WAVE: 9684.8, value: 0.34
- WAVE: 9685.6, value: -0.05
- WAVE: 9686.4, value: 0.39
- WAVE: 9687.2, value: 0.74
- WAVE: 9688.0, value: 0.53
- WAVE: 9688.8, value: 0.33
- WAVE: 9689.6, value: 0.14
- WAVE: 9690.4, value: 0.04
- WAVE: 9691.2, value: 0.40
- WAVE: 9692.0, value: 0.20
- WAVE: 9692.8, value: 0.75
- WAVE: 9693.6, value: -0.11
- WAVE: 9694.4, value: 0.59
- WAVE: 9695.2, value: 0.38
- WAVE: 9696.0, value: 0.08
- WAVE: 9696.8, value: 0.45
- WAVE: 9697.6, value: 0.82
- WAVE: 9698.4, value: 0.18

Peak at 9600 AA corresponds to [O III] 5007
